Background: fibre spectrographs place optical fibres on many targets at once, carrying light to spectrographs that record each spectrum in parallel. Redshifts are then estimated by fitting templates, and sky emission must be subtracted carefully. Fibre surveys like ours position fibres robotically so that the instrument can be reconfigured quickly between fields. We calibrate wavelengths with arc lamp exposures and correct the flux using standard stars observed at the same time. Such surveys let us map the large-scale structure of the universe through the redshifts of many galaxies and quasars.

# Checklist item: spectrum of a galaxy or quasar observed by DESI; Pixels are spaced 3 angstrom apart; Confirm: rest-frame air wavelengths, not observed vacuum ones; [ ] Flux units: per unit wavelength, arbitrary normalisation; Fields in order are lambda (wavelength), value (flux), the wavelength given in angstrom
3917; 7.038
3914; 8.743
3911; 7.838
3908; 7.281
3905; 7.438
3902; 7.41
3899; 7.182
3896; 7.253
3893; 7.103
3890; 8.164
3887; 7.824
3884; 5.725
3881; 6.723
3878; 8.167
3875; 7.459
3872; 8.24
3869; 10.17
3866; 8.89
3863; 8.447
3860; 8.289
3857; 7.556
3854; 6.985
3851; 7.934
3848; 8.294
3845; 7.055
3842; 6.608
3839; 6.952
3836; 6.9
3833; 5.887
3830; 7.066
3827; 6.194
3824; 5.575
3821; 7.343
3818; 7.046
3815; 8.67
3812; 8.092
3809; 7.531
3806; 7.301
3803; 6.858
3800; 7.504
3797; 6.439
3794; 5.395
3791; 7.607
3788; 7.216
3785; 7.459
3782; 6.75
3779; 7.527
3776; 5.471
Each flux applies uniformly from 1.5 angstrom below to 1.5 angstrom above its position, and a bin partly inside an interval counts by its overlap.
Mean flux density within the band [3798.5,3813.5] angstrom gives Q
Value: 7.46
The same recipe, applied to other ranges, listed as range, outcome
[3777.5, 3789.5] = 7.24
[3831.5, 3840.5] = 6.58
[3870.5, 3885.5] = 7.26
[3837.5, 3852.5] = 7.37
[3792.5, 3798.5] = 5.92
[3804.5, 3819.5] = 7.73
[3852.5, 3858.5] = 7.27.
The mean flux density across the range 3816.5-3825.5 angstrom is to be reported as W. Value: 6.65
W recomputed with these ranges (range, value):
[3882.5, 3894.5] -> 7.2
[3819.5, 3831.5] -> 6.54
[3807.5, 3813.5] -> 7.81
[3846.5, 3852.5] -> 8.11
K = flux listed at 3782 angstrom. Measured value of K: 6.75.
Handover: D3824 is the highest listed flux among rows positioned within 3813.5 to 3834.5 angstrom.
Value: 8.67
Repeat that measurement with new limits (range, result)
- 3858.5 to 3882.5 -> 10.17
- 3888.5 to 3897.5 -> 8.164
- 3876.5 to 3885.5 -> 8.167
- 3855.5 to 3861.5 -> 8.289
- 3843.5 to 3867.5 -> 8.89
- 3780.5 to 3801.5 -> 7.607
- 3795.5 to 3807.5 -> 7.504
